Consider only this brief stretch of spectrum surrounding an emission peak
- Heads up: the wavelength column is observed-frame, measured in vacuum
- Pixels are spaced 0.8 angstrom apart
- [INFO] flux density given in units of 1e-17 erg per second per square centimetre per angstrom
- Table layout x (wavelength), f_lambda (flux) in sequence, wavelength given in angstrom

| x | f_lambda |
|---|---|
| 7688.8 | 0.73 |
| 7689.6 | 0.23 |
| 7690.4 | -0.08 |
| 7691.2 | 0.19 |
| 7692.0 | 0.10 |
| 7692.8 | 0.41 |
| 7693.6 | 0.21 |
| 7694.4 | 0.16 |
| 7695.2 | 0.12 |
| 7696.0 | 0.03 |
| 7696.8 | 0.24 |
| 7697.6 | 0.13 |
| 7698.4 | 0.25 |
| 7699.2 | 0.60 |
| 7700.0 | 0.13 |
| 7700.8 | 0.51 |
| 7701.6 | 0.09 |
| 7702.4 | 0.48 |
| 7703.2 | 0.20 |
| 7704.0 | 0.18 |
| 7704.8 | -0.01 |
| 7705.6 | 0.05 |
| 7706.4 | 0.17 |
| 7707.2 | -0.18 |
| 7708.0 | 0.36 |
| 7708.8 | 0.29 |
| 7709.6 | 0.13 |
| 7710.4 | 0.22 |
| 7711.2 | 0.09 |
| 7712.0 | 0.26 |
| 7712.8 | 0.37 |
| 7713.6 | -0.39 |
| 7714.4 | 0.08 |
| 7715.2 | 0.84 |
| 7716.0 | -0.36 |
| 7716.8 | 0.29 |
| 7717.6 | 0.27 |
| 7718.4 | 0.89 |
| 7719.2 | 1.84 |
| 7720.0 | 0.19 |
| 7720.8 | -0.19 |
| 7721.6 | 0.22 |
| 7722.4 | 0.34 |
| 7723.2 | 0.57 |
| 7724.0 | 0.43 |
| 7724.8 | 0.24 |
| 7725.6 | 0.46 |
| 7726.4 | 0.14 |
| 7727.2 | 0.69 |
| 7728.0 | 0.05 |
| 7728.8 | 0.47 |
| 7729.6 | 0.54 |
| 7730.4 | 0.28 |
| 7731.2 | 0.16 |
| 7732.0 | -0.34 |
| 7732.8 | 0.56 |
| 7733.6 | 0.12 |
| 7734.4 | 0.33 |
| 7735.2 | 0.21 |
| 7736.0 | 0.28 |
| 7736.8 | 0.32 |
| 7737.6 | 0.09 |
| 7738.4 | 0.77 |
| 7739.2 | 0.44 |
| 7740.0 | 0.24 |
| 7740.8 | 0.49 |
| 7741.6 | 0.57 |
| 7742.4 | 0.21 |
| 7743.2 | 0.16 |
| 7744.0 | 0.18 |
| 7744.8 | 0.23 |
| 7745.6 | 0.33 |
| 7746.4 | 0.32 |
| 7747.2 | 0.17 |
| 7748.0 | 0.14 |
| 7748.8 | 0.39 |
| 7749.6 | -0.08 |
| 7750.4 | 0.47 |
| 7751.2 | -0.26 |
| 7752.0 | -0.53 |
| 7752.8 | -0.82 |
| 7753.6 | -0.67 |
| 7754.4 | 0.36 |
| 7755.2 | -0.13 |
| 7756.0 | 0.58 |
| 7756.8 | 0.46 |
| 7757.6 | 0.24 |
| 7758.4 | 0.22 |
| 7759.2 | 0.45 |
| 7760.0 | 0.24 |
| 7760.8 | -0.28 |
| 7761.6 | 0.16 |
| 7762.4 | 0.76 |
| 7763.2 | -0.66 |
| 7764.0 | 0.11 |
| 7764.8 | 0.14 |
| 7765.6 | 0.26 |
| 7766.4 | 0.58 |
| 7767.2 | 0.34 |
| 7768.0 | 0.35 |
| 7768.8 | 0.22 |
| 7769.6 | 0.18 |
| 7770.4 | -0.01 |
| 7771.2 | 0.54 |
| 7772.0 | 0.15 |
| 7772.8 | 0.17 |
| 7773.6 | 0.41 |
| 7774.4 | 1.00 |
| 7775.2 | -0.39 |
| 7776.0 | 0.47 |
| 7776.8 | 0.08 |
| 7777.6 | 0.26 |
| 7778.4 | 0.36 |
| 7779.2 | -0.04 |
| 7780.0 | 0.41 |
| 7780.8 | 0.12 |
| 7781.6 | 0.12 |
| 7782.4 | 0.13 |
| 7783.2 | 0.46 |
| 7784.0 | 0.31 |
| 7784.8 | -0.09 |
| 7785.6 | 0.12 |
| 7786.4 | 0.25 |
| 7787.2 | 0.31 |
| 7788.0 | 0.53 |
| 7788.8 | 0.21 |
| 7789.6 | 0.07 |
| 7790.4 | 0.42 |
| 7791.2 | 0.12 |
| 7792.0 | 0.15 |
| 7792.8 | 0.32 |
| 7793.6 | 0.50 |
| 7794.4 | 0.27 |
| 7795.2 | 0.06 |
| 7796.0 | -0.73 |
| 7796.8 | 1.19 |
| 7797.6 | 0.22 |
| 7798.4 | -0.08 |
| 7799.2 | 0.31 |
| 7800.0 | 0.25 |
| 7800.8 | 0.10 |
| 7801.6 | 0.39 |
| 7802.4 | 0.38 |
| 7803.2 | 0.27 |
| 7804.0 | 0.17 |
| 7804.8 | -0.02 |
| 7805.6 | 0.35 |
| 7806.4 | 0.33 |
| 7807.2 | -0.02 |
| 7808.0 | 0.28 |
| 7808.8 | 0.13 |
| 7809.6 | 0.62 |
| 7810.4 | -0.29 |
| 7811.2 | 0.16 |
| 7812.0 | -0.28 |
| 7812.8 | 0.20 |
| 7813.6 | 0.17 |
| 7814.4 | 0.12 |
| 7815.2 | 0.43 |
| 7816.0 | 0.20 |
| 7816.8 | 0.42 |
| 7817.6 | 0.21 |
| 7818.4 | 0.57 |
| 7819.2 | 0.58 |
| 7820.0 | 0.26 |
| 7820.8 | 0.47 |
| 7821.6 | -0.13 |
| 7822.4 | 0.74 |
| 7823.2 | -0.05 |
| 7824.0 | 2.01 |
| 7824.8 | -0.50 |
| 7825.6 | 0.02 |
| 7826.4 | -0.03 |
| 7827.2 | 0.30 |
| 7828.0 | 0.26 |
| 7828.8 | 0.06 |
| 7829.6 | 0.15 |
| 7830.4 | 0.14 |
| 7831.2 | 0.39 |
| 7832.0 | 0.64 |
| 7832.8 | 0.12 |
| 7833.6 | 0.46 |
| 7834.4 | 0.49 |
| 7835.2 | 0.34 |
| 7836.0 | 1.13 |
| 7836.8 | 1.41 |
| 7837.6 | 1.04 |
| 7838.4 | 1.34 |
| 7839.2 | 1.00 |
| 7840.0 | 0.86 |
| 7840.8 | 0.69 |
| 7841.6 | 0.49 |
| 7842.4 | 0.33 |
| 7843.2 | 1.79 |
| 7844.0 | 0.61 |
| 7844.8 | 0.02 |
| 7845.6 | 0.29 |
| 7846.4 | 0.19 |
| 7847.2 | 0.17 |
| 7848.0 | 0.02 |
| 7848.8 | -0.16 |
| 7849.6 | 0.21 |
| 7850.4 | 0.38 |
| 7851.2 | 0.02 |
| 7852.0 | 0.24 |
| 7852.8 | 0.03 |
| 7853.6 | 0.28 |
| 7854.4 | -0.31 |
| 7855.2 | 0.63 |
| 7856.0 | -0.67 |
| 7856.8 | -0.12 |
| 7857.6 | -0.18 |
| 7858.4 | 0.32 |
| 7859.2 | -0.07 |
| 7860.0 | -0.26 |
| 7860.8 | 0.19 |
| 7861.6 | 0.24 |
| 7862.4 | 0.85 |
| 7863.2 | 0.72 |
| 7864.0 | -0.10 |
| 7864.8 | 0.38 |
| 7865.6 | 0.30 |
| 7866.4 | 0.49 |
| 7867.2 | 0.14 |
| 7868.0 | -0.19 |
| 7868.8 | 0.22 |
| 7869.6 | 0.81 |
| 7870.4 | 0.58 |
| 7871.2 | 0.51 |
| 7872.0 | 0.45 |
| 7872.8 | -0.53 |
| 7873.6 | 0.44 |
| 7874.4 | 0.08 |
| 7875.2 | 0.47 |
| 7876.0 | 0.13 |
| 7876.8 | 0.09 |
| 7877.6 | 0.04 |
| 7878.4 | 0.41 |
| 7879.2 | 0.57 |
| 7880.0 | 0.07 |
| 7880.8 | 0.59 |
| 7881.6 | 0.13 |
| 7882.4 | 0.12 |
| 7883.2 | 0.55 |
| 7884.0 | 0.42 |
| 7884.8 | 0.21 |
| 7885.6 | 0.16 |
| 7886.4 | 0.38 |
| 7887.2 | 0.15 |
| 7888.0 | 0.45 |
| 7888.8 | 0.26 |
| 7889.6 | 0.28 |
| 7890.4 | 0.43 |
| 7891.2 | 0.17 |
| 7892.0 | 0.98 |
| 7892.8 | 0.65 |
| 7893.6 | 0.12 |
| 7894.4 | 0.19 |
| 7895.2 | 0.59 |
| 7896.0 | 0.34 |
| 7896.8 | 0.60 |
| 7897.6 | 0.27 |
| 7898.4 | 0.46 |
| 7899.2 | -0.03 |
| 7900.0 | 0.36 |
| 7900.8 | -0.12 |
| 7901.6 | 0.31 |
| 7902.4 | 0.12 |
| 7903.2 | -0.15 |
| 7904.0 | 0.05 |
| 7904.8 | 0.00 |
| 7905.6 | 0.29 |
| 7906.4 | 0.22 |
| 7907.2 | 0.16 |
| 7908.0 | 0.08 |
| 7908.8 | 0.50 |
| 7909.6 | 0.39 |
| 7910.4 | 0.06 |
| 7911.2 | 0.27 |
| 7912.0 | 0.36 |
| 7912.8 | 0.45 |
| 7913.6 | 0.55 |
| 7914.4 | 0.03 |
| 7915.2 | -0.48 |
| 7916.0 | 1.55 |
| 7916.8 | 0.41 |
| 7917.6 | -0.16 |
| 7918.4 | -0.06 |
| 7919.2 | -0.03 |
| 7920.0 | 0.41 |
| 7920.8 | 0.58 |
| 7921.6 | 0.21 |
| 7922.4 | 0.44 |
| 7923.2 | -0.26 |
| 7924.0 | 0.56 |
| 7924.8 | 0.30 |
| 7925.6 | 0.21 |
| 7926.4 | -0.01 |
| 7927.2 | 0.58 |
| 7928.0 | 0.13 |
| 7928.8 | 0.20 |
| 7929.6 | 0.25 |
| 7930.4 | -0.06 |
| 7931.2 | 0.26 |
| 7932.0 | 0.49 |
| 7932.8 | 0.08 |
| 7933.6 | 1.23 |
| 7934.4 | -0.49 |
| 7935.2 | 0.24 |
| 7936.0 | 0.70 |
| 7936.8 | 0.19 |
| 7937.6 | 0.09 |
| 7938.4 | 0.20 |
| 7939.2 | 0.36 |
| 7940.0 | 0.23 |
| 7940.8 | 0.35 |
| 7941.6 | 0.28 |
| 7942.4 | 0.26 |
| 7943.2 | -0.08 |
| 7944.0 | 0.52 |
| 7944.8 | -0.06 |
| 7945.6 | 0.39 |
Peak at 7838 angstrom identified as H-gamma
